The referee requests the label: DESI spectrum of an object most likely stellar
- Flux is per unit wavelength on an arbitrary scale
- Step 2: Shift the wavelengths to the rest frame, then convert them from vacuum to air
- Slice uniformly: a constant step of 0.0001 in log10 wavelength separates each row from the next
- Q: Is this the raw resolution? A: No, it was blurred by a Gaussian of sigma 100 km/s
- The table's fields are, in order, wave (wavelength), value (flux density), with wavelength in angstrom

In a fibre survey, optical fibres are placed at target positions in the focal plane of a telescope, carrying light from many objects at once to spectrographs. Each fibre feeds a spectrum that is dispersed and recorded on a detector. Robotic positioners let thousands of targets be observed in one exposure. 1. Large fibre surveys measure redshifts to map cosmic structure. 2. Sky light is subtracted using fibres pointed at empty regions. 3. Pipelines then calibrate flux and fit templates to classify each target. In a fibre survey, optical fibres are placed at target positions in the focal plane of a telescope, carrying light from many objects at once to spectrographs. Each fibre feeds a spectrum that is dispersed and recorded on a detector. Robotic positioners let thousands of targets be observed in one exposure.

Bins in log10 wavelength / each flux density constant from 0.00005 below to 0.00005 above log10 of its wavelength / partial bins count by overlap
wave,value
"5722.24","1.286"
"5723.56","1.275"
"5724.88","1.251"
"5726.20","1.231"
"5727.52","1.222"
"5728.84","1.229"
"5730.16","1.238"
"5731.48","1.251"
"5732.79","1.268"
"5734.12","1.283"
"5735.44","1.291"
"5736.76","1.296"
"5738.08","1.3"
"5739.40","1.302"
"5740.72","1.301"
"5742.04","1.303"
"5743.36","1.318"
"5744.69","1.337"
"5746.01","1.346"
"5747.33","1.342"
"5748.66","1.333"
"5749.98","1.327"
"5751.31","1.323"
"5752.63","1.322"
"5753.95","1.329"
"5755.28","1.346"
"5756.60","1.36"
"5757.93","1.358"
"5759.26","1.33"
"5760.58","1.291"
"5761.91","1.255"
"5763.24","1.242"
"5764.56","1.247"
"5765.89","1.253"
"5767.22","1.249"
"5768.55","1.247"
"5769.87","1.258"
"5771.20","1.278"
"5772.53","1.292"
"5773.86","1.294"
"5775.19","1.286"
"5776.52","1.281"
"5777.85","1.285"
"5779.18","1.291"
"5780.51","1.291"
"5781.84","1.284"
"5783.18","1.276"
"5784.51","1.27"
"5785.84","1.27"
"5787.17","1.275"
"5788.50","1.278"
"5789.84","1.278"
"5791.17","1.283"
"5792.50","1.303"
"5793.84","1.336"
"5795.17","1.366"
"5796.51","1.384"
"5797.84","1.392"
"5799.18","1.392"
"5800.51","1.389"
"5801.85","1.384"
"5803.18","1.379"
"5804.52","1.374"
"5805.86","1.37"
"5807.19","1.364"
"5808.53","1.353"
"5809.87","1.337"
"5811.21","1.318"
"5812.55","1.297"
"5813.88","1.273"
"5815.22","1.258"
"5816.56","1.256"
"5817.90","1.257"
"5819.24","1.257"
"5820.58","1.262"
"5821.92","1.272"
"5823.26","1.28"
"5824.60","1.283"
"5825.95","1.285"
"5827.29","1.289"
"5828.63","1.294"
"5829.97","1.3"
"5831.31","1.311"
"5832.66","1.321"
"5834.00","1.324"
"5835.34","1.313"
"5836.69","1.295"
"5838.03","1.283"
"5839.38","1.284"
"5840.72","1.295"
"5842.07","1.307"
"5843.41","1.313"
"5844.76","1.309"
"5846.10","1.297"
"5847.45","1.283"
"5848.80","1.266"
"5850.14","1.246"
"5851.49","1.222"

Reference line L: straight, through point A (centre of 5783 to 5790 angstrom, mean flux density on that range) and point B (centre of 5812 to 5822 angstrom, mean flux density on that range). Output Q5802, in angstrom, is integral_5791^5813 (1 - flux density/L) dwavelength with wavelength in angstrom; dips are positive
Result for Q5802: -1.5 angstrom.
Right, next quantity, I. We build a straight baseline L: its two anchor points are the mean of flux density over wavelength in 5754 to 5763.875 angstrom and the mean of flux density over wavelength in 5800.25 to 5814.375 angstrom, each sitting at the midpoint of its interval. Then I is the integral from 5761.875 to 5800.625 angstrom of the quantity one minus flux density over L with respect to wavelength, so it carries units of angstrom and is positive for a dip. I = 1.0 angstrom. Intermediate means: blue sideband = 1.31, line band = 1.29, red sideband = 1.35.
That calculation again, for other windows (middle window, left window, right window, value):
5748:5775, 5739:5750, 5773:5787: 0.16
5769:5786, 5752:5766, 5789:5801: 0.57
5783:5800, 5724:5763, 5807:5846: -0.27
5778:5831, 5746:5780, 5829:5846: -0.35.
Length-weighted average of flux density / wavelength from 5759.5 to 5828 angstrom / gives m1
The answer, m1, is 1.3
